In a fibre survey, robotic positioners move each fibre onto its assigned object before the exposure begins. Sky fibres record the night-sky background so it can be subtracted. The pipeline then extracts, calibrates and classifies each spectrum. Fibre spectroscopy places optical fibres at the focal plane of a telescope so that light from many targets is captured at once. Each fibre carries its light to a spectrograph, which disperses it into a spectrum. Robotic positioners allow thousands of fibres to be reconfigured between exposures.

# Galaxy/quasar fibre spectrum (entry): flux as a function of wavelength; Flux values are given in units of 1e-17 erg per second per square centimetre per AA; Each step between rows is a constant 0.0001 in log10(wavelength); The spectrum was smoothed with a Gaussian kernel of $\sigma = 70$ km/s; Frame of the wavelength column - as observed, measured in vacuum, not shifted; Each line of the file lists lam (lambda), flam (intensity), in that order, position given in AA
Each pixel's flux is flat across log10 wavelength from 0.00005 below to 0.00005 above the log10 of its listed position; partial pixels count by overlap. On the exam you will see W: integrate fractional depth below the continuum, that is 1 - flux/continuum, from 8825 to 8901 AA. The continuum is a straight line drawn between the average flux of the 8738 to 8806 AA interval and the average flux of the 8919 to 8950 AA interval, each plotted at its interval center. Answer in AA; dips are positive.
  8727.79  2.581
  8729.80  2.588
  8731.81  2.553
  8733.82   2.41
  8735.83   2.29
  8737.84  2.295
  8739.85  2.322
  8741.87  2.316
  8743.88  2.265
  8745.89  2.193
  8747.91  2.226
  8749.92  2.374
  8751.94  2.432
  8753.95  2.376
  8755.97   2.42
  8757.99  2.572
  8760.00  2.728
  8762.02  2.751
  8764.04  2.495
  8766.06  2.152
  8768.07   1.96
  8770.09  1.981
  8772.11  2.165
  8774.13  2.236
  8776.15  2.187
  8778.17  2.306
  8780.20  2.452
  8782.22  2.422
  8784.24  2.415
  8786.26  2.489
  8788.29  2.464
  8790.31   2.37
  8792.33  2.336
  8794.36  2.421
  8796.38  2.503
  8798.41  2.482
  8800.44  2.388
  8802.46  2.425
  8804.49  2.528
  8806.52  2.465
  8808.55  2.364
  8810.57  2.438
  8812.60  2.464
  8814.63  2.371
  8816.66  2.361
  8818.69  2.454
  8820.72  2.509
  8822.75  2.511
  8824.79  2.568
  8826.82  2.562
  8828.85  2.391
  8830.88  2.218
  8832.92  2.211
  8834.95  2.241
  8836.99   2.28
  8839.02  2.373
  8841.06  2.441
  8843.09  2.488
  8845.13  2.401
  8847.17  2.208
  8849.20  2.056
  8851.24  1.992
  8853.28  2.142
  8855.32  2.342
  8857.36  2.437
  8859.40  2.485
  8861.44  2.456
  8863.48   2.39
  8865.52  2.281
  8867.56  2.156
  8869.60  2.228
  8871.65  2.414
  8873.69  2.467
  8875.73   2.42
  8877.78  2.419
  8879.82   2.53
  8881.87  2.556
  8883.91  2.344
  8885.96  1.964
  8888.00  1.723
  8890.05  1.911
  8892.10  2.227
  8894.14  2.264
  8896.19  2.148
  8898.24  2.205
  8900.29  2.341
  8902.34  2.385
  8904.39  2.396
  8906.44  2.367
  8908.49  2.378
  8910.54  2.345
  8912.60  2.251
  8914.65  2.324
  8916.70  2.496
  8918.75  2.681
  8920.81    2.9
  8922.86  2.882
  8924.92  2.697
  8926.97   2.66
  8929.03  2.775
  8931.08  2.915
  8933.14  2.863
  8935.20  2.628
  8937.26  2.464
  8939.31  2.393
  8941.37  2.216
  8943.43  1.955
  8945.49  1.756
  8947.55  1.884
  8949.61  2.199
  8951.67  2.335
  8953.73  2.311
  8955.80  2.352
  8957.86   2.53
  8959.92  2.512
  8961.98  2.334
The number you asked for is 4.47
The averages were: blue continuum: 2.37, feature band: 2.29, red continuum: 2.49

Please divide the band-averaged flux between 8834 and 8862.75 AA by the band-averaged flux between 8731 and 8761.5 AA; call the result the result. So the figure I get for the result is 0.97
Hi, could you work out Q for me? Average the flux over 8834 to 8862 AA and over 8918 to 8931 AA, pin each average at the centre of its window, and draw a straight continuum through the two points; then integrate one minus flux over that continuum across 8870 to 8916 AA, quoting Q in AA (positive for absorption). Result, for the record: 5.2 AA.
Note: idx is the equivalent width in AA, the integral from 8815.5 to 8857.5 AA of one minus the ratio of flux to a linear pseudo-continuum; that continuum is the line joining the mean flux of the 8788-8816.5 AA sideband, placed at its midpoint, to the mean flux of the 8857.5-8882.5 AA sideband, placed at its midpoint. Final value 1.3 AA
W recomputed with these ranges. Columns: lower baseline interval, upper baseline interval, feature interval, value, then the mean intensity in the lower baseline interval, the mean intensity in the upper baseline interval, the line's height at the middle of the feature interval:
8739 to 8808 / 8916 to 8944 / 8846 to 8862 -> 1.5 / 2.37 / 2.62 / 2.5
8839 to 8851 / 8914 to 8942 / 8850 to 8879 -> 0.7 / 2.3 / 2.65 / 2.38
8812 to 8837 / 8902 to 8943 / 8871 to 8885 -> 0.2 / 2.4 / 2.55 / 2.48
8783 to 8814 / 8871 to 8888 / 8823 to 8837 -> 0.2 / 2.44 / 2.35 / 2.4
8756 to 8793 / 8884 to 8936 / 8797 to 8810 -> -0.4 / 2.36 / 2.43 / 2.38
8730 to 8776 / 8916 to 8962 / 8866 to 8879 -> 0.4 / 2.34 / 2.47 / 2.42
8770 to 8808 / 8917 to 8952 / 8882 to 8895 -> 1.9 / 2.38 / 2.49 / 2.45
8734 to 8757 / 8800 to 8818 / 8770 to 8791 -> 0.4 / 2.32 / 2.43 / 2.38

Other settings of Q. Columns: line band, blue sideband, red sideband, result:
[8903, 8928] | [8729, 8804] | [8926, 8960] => -1.5 AA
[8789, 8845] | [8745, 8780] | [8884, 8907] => -3.6 AA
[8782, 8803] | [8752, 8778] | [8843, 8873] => -0.9 AA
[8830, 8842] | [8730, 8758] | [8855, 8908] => 0.1 AA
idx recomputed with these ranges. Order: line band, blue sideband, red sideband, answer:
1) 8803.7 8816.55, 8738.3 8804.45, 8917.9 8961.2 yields -0.2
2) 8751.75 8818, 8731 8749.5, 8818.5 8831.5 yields 0.1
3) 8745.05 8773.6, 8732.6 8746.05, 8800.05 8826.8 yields 0.1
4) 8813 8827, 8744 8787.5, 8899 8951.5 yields -0.5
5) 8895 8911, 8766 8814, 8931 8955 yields 0.0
